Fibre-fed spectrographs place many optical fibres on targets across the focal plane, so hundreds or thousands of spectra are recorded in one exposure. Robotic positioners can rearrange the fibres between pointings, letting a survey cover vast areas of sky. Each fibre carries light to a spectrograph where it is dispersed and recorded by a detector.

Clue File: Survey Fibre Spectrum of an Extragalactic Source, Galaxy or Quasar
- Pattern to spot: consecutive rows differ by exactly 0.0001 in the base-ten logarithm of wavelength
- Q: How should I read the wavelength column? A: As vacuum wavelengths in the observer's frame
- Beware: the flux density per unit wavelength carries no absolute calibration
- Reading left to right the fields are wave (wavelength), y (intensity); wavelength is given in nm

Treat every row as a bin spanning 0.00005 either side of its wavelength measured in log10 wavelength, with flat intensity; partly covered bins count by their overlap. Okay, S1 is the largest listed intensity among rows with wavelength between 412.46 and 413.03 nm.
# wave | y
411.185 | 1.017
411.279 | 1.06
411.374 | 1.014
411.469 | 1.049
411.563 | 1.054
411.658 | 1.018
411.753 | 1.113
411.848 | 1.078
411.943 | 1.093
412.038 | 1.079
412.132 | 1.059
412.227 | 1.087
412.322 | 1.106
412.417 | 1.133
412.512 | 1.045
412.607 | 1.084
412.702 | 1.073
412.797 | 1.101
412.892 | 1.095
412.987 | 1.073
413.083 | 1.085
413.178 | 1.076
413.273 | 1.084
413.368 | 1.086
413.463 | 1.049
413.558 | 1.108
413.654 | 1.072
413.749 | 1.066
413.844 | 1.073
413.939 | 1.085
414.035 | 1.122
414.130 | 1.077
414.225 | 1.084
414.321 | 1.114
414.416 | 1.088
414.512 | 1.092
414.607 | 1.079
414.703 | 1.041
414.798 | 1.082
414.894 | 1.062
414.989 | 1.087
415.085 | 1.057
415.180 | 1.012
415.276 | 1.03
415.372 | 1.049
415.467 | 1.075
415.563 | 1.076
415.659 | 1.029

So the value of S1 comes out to 1.101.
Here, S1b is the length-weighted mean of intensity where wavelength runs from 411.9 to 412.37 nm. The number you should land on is 1.09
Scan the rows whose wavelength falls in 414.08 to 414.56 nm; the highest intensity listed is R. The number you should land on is 1.114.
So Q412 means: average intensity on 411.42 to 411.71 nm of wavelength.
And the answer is 1.04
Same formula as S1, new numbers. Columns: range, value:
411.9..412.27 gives 1.093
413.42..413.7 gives 1.108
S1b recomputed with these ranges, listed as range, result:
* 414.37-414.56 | 1.09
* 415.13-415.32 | 1.02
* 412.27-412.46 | 1.12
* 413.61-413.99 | 1.07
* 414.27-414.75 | 1.08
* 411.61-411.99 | 1.07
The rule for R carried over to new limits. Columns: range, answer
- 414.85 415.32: 1.087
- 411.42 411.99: 1.113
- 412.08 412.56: 1.133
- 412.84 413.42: 1.095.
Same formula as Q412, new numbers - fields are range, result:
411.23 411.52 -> 1.04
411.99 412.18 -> 1.07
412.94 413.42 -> 1.08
